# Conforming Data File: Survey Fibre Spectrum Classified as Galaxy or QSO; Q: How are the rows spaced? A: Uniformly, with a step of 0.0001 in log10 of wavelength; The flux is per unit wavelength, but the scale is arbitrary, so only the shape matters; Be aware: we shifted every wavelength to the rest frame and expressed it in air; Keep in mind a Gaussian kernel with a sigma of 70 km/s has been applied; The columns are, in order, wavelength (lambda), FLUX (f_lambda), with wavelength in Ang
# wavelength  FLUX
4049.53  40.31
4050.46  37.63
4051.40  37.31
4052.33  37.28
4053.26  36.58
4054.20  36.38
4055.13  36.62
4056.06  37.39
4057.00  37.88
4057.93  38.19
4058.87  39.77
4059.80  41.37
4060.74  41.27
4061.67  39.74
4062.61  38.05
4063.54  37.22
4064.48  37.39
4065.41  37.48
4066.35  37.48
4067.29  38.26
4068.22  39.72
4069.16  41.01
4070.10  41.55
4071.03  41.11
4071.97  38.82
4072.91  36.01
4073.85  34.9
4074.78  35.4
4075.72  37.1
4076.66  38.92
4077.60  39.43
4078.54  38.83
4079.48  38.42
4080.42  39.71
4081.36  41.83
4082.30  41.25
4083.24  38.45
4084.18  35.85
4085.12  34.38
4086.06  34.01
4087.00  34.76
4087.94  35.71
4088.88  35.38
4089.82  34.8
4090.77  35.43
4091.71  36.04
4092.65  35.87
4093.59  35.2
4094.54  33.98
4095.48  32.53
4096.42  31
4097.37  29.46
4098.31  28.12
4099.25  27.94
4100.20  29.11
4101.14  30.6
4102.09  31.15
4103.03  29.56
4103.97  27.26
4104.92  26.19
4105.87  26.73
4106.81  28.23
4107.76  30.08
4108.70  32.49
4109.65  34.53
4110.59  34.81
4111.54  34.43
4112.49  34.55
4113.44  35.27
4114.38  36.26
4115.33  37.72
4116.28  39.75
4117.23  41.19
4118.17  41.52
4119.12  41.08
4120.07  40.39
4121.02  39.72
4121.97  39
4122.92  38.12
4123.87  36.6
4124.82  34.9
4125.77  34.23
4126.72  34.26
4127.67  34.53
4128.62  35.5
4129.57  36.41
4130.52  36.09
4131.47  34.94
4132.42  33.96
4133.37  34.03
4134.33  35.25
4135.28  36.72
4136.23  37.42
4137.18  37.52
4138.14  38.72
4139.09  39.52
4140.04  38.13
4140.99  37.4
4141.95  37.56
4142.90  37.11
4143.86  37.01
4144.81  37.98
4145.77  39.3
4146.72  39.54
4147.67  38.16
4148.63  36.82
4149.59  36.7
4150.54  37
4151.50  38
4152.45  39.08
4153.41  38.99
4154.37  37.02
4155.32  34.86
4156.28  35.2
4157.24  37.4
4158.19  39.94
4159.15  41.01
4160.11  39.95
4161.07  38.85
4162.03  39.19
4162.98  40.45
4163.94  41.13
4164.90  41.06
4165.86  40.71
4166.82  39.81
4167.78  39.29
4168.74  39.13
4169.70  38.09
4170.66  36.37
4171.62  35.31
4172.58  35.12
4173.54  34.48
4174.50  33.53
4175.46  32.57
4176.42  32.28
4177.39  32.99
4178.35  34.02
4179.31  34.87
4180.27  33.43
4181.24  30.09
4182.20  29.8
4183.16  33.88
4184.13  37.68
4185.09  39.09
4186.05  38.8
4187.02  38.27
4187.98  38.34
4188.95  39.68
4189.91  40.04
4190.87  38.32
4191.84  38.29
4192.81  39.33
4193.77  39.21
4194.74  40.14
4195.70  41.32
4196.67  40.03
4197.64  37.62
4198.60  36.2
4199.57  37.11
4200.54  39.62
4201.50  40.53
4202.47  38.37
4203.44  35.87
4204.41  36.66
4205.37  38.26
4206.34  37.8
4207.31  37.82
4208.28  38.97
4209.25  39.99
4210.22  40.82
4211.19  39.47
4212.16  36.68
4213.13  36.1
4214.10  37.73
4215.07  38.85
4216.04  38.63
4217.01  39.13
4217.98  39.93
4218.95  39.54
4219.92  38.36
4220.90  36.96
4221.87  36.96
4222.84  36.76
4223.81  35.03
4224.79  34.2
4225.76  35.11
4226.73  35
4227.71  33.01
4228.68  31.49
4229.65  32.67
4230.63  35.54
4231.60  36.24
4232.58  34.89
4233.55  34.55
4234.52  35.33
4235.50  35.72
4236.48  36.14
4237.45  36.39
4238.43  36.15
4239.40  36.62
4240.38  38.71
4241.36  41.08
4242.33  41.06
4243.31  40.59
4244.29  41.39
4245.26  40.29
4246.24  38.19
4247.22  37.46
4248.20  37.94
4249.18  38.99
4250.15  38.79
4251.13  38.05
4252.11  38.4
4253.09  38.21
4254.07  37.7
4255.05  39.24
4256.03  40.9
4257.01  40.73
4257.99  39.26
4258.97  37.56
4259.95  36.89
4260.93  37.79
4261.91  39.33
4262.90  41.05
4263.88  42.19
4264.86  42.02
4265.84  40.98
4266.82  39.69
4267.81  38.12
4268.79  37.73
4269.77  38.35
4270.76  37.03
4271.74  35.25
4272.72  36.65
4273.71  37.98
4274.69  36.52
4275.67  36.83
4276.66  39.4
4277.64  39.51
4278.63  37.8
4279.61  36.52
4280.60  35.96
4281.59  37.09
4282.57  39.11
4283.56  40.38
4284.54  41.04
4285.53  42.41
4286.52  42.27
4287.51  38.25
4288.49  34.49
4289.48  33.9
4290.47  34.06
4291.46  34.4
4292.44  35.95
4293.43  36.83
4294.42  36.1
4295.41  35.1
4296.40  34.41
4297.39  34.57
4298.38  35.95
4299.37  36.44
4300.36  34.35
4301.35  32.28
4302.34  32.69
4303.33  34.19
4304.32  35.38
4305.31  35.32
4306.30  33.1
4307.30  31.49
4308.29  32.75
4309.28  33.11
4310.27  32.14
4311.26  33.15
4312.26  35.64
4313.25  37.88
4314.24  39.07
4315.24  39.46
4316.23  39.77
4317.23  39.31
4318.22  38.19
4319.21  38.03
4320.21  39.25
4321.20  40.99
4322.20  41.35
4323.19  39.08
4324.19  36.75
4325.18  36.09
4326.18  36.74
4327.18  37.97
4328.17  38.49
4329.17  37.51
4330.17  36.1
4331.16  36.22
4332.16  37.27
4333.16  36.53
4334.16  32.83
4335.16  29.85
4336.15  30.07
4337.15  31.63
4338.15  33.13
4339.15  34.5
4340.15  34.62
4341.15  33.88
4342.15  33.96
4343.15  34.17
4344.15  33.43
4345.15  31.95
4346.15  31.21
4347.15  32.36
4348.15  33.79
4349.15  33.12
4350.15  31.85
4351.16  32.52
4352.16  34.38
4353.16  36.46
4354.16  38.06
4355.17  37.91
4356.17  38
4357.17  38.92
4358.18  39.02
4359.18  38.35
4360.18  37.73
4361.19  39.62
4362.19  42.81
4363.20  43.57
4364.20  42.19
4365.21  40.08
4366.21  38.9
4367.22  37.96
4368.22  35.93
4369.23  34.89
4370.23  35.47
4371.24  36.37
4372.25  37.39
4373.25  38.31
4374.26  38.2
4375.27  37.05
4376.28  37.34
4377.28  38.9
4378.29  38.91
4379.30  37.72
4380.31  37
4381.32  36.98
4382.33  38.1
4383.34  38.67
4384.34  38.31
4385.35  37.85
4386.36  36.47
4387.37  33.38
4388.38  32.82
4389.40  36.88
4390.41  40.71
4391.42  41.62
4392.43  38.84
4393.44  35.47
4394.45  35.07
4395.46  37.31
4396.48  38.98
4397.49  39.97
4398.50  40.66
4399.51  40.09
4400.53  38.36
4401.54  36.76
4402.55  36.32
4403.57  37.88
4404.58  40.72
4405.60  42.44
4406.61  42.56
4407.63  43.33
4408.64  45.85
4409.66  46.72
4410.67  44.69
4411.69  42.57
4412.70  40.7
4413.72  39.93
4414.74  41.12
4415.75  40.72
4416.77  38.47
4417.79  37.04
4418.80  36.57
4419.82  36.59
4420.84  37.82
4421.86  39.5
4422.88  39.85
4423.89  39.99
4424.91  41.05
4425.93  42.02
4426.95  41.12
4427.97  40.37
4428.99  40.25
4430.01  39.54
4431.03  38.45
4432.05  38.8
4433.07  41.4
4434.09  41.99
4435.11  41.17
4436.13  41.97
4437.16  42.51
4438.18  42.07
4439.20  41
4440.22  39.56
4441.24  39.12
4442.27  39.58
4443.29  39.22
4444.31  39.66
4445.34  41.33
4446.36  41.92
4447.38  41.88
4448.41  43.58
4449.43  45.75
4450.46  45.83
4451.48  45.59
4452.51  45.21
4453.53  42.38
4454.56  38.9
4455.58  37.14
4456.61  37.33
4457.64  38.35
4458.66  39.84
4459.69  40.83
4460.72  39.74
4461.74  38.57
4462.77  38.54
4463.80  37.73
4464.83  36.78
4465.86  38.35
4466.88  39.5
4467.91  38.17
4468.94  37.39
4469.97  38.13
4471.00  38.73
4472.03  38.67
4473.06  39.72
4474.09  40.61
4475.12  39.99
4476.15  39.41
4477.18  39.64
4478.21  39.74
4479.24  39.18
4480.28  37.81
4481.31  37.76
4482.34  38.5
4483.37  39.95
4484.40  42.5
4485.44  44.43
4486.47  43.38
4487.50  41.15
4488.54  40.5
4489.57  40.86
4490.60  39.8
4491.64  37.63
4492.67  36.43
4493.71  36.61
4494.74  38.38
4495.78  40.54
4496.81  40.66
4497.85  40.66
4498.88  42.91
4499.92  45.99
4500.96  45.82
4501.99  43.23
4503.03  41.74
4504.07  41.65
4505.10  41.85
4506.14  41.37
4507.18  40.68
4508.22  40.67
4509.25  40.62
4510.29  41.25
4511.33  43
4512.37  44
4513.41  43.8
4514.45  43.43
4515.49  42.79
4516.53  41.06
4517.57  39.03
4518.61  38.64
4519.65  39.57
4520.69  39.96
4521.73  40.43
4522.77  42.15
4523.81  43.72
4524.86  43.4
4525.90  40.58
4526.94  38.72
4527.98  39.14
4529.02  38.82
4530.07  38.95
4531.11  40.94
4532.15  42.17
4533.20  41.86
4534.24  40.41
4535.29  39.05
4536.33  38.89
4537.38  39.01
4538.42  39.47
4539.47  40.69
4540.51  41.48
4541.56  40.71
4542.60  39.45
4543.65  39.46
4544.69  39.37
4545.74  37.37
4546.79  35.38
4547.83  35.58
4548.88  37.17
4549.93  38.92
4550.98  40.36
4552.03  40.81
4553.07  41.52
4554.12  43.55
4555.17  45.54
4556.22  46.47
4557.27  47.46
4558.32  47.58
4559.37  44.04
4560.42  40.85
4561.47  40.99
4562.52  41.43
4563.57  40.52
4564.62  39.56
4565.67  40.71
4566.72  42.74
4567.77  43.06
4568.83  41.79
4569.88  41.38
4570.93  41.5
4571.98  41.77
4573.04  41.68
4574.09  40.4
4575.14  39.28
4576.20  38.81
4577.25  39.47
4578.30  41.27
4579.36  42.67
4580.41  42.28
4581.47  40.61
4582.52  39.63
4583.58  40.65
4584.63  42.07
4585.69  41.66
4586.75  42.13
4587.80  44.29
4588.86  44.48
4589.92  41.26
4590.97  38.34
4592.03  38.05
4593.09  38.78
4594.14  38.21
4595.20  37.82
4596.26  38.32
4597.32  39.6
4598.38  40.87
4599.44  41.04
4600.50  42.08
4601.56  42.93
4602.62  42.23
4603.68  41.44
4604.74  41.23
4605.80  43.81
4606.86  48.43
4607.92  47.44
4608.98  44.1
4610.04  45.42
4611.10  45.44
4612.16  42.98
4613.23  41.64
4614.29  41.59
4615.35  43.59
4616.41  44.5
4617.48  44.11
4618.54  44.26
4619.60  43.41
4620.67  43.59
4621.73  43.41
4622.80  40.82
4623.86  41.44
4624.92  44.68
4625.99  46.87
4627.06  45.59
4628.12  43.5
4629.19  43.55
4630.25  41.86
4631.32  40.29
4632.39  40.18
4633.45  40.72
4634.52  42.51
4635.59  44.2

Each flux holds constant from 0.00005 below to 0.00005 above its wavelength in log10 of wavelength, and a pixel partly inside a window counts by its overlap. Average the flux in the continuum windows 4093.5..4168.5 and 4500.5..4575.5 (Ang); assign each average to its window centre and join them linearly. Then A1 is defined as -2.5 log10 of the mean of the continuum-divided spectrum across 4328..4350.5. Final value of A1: 0.15 mag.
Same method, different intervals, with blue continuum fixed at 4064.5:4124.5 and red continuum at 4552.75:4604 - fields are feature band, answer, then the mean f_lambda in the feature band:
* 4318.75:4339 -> 0.064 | 36.3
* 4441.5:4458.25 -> -0.040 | 41.4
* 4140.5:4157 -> -0.036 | 37.5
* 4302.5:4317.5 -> 0.086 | 35.3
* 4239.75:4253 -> -0.050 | 39.2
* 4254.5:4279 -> -0.030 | 38.8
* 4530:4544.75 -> 0.022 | 40.2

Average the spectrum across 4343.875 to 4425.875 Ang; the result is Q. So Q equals 38.2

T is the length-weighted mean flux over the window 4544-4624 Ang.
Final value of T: 41.7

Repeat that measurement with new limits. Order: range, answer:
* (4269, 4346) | 36.1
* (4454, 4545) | 40.2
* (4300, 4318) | 35.1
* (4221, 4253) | 36.9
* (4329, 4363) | 35.2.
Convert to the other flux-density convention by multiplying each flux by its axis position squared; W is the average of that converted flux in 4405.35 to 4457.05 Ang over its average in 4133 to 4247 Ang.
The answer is 1.23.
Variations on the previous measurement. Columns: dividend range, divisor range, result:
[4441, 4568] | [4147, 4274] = 1.24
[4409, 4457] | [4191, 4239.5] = 1.21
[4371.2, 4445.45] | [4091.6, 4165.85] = 1.25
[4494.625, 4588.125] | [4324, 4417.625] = 1.19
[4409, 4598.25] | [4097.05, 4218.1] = 1.30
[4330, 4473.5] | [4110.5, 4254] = 1.14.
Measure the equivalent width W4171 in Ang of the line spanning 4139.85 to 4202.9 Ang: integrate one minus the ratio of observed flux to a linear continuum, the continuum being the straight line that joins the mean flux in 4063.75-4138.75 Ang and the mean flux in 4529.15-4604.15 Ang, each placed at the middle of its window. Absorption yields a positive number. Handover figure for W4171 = -2.0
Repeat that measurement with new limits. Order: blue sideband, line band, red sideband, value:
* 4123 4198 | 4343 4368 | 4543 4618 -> 1.56 Ang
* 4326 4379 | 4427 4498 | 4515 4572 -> -2.28 Ang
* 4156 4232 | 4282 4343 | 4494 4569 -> 4.18 Ang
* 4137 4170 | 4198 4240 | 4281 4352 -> 0.49 Ang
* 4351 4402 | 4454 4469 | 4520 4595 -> 0.31 Ang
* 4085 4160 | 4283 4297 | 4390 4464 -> 0.39 Ang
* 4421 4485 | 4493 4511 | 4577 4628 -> -0.24 Ang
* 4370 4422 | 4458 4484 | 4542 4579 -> 0.59 Ang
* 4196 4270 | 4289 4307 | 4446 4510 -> 1.83 Ang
